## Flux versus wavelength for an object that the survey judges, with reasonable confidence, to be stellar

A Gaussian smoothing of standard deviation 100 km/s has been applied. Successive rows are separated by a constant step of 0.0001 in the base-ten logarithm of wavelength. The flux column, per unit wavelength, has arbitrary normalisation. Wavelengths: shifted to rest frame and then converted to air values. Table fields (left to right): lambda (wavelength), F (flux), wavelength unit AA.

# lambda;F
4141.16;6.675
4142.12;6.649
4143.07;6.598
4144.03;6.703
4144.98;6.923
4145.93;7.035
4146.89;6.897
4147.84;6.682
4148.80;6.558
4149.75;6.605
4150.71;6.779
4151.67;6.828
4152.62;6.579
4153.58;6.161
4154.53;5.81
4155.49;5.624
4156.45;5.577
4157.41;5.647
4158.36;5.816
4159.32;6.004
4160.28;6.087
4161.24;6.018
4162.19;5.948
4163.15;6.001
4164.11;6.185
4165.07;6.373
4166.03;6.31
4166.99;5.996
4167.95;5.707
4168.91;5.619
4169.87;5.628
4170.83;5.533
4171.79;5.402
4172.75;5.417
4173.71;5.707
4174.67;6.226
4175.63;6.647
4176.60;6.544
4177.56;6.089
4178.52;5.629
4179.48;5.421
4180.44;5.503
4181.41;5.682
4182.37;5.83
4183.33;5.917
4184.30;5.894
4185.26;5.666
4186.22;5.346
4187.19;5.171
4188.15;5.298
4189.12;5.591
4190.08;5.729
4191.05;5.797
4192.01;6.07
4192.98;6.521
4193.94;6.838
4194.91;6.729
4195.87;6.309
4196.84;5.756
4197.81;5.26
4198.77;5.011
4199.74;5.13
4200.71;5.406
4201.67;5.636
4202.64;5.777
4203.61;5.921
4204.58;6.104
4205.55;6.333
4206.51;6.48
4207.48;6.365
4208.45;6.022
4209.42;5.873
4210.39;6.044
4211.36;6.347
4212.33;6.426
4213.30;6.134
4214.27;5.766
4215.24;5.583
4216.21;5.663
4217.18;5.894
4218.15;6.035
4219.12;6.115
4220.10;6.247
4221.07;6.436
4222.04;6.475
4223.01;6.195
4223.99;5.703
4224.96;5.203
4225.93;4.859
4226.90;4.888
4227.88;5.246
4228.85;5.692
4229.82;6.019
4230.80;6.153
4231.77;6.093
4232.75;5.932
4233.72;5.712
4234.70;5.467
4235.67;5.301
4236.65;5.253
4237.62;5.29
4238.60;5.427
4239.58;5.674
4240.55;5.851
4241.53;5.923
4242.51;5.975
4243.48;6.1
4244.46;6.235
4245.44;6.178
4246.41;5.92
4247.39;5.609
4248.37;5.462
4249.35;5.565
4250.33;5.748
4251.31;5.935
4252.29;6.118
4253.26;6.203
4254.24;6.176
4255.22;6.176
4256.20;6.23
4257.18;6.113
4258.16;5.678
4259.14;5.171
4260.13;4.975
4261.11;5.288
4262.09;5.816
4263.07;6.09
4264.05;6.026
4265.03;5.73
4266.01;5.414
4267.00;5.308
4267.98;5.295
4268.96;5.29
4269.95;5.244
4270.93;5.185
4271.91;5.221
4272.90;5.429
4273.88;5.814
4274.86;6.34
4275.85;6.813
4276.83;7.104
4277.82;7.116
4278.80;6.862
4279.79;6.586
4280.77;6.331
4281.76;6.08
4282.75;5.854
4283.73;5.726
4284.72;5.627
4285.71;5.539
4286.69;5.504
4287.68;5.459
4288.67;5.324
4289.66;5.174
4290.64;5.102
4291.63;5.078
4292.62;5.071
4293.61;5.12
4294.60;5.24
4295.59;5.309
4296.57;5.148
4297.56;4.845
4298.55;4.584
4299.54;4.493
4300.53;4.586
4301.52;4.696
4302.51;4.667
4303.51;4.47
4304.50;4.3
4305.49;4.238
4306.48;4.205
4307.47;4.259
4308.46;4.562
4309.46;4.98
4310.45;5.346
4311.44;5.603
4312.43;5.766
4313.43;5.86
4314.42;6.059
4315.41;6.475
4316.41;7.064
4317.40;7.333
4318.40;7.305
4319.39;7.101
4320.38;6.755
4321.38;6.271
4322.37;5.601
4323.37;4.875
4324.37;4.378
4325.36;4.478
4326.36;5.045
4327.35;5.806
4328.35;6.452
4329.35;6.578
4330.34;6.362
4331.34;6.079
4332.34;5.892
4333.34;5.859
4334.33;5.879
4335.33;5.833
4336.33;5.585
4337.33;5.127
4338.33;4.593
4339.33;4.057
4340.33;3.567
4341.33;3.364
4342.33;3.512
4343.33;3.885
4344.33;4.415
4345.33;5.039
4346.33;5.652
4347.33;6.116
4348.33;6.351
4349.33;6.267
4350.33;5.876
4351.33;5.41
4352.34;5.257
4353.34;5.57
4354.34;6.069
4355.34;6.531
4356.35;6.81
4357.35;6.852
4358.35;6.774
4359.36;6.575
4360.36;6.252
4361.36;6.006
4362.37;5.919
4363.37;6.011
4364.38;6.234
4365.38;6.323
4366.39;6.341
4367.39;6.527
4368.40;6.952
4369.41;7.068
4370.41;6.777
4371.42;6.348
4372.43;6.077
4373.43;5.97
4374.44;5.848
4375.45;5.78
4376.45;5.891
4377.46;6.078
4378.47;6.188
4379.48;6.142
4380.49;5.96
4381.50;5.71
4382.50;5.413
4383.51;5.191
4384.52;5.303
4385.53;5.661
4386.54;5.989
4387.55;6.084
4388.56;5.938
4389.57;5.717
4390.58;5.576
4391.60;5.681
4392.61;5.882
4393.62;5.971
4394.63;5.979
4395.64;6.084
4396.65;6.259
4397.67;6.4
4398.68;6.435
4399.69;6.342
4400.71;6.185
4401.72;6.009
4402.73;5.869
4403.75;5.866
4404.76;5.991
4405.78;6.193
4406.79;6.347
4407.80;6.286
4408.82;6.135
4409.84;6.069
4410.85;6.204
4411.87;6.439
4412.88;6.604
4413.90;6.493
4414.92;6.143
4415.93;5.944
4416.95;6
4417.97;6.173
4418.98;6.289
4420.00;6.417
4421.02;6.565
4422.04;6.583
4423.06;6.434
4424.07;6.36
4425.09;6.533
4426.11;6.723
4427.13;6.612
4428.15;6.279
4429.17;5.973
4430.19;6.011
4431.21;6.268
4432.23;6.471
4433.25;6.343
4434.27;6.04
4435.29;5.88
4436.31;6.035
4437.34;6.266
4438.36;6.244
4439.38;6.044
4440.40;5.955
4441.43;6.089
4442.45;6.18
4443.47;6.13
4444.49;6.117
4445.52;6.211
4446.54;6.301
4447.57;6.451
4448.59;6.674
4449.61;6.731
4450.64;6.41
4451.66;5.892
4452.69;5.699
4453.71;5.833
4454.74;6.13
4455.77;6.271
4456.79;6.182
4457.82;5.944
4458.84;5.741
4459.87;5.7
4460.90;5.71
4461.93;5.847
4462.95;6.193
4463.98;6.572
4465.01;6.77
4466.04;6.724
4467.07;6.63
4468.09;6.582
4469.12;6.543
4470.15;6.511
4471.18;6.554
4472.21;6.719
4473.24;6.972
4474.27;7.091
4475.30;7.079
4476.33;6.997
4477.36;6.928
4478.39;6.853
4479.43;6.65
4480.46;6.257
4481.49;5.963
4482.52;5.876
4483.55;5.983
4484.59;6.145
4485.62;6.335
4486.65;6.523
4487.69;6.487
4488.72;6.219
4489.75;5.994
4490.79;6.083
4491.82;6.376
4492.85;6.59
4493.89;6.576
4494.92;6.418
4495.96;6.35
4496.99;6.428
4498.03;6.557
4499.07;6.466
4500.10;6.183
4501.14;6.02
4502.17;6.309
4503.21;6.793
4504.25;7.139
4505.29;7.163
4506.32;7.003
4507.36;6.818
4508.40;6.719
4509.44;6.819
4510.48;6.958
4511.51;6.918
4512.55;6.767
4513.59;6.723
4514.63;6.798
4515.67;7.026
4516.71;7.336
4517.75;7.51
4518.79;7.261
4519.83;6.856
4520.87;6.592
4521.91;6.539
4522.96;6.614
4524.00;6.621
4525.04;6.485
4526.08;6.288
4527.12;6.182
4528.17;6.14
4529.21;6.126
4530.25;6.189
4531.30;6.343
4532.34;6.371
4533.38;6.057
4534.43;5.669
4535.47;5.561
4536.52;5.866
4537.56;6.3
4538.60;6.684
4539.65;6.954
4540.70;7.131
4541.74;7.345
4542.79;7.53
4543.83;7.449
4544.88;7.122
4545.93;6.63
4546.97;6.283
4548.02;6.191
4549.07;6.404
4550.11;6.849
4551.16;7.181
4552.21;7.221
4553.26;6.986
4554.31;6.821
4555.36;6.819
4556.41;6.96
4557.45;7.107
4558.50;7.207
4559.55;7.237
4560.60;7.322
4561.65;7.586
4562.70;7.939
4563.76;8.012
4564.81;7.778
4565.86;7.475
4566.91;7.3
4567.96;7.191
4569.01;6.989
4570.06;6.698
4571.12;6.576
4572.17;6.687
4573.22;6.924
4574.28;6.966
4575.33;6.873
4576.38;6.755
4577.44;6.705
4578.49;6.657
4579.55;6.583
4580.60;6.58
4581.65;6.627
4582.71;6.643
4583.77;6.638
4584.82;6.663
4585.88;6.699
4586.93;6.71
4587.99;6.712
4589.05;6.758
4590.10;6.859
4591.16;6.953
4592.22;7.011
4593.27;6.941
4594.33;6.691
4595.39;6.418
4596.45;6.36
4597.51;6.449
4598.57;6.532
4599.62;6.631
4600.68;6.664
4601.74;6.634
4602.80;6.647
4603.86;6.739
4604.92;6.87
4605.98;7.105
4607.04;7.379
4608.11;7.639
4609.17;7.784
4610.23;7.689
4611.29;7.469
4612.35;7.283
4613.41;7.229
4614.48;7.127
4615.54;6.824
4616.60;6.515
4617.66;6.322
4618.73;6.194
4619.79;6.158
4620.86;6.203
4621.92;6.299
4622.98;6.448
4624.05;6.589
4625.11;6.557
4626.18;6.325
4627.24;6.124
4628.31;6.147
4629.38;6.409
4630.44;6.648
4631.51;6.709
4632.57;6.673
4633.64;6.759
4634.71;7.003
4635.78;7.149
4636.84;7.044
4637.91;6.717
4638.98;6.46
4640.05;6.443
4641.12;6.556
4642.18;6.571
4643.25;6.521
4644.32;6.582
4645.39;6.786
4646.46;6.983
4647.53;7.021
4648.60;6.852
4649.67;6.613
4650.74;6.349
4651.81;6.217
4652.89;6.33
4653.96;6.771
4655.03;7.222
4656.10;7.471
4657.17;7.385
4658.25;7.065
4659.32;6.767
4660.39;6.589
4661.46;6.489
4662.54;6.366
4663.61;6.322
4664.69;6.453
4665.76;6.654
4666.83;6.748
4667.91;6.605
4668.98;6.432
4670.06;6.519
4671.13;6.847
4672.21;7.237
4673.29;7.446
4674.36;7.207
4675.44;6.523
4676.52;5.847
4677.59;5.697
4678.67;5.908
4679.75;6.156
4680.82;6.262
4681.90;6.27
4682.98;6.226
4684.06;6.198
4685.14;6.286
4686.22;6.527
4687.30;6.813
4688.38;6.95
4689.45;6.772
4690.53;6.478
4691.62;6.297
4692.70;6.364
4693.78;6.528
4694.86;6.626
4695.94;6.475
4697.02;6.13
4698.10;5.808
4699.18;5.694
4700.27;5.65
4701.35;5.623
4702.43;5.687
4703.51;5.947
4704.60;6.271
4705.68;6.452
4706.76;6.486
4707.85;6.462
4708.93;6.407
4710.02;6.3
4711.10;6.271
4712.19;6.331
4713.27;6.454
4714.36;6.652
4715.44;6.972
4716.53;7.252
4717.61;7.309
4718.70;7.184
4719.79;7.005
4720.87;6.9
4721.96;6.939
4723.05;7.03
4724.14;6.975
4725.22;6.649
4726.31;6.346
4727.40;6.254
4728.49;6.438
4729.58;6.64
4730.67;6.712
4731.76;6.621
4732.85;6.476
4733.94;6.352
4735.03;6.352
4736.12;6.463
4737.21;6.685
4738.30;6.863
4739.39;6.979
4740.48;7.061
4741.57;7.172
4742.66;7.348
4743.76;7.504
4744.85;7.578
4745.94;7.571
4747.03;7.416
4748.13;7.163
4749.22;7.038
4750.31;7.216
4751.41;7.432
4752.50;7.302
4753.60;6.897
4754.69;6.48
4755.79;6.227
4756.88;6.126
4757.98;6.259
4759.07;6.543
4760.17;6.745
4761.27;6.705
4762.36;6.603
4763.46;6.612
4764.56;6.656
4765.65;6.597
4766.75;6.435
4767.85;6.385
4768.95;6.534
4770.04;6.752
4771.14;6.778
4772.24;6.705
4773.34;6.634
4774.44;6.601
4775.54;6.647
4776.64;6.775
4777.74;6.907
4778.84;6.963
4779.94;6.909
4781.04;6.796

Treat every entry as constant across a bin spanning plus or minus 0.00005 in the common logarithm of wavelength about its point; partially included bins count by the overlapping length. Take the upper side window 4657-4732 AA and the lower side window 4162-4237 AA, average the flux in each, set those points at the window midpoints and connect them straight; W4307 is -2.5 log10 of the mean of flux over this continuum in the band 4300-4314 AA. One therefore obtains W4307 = 0.23 mag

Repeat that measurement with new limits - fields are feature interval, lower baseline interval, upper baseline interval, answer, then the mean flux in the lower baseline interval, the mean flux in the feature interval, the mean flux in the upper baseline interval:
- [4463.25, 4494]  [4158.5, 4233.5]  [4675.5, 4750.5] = -0.044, 5.88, 6.52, 6.57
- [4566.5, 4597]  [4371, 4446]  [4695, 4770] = -0.060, 6.11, 6.76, 6.65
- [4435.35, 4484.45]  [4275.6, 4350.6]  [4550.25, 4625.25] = -0.015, 5.46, 6.32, 6.9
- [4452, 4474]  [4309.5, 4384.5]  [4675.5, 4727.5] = -0.045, 5.83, 6.28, 6.42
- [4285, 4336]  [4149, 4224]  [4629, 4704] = 0.122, 5.95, 5.45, 6.54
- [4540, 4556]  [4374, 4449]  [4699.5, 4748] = -0.092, 6.12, 6.93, 6.68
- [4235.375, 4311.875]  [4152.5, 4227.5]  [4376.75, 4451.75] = 0.085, 5.88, 5.52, 6.14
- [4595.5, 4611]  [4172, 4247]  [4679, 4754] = -0.077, 5.84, 6.93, 6.64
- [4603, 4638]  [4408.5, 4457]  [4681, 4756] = -0.046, 6.25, 6.79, 6.64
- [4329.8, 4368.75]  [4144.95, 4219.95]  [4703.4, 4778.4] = 0.096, 5.98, 5.68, 6.74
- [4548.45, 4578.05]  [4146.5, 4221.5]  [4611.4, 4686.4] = -0.096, 5.97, 7.09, 6.61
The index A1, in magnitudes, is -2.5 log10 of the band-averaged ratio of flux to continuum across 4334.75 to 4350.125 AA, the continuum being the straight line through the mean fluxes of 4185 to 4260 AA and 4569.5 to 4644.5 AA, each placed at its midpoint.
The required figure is 0.24 mag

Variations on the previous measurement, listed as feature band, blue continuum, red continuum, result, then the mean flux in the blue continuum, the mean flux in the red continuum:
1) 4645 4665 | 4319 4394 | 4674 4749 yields -0.05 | 5.78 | 6.57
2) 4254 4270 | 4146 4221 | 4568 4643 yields 0.09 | 5.97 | 6.74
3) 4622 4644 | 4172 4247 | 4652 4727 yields -0.02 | 5.84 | 6.54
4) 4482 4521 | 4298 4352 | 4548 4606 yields -0.03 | 5.35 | 6.89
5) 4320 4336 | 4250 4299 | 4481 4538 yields 0.02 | 5.69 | 6.48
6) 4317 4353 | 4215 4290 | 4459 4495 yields 0.10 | 5.8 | 6.43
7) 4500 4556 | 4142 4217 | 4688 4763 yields -0.04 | 6.01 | 6.65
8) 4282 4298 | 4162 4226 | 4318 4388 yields 0.10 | 5.89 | 5.8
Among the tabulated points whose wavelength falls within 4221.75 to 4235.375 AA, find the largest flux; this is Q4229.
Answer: 6.475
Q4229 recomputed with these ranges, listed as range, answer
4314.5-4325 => 7.333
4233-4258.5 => 6.235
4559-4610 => 8.012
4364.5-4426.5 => 7.068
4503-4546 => 7.53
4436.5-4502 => 7.091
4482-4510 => 7.163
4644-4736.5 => 7.471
